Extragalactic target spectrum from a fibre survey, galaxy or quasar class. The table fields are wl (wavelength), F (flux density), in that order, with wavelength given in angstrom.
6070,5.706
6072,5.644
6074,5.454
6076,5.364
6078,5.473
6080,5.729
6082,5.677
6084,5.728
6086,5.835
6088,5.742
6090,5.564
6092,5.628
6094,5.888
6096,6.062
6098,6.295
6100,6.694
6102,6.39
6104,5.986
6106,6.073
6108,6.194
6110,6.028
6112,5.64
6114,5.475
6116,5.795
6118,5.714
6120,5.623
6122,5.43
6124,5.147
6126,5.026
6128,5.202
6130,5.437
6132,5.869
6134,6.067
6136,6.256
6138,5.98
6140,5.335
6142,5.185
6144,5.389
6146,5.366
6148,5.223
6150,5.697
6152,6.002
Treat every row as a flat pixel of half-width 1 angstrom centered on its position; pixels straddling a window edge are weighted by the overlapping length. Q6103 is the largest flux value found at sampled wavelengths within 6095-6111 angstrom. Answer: 6.694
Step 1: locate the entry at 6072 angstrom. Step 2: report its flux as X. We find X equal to 5.644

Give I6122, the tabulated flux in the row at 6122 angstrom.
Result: 5.43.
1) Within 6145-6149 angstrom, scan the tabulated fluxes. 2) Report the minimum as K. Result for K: 5.223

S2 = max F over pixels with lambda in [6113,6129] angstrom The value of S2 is 5.795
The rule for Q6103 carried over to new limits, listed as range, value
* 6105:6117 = 6.194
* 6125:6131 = 5.437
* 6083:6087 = 5.835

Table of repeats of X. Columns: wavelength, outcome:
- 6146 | 5.366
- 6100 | 6.694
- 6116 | 5.795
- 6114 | 5.475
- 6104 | 5.986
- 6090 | 5.564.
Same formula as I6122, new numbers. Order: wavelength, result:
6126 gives 5.026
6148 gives 5.223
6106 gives 6.073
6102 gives 6.39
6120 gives 5.623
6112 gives 5.64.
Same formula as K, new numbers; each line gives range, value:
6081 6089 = 5.677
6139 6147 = 5.185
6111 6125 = 5.147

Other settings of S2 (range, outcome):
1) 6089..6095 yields 5.888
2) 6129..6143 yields 6.256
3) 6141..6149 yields 5.389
